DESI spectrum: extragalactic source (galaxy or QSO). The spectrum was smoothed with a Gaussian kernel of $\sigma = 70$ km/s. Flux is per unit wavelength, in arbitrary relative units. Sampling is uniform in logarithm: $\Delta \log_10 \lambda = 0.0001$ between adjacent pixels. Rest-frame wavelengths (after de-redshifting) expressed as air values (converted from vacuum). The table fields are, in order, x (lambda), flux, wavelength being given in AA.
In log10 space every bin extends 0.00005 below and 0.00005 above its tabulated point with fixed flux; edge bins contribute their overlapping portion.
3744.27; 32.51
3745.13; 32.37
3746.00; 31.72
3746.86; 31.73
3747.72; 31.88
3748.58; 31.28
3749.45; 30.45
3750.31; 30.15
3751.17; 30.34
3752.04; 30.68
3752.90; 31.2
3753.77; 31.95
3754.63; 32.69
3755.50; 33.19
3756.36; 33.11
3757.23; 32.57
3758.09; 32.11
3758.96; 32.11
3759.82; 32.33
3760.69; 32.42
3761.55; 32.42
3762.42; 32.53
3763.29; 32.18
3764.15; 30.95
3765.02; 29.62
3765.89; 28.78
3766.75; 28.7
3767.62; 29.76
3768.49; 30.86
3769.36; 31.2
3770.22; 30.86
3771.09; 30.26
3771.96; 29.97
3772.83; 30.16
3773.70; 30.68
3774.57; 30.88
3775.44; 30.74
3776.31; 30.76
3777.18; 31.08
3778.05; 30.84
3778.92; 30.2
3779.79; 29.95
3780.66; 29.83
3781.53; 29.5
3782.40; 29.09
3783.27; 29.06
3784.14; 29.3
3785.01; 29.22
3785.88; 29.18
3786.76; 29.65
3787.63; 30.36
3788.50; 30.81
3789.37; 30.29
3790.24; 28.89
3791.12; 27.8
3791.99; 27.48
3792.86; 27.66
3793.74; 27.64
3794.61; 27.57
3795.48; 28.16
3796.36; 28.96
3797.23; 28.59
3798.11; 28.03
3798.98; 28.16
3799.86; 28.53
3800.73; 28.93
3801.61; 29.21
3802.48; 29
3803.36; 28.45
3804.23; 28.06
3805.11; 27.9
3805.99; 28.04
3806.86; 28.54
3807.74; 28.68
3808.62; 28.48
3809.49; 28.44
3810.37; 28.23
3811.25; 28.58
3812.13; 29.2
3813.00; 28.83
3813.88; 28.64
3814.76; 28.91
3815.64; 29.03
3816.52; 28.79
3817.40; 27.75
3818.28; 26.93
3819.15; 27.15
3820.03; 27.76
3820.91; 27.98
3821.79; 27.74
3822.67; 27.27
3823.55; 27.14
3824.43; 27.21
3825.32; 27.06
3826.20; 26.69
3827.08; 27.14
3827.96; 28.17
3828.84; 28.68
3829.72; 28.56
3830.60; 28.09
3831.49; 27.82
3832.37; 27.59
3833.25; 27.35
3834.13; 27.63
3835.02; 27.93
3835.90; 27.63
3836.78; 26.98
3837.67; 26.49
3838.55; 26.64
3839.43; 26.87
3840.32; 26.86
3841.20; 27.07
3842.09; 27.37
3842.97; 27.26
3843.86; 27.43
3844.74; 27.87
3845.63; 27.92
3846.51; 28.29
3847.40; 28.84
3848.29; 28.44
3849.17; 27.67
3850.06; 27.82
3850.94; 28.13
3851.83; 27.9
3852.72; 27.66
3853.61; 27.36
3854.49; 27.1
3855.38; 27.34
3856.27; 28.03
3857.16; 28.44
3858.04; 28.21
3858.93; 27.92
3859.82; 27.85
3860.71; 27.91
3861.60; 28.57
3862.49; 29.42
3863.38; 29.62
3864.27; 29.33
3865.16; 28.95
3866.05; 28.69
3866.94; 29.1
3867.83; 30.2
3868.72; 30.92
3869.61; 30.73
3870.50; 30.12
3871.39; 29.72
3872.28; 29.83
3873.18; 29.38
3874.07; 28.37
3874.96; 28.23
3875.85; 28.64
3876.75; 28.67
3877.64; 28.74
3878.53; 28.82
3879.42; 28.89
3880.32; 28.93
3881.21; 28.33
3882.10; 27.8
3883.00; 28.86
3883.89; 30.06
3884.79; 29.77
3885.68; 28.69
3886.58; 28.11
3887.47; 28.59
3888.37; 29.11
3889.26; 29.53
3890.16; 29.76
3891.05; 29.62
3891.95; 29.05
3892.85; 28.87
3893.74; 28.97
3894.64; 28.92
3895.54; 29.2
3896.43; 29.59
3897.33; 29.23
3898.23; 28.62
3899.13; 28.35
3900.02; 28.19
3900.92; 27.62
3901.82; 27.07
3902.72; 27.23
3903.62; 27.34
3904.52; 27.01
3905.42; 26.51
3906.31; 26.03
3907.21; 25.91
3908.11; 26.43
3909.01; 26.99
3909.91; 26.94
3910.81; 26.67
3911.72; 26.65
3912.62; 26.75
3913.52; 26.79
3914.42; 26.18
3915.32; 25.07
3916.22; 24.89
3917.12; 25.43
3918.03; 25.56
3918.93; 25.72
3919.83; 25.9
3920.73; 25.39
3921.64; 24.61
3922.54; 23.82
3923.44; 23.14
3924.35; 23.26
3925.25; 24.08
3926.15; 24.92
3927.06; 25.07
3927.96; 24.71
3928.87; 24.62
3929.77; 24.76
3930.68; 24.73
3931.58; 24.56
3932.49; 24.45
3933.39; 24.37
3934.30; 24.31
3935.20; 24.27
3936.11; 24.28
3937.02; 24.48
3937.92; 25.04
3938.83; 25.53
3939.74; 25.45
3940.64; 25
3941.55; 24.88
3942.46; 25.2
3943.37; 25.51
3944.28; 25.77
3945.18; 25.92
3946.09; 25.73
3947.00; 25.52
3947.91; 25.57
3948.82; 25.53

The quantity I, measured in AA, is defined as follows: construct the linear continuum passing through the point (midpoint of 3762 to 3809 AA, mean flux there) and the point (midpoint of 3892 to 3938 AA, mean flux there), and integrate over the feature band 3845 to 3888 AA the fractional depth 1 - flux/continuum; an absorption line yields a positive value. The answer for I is -2.1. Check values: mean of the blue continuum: 29.4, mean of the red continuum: 26.1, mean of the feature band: 28.7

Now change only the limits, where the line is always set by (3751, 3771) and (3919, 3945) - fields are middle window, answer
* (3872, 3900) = -2.5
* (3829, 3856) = 0.6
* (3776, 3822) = 1.8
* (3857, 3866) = -0.4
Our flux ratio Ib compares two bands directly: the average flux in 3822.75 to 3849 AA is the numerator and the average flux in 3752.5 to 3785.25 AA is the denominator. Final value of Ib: 0.9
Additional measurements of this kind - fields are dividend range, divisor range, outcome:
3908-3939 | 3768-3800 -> 0.85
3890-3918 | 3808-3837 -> 0.98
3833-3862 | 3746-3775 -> 0.89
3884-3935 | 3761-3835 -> 0.92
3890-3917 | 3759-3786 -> 0.90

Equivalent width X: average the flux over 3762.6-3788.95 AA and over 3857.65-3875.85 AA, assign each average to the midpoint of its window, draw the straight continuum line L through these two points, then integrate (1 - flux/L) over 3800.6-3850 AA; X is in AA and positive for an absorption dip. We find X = 2.85 AA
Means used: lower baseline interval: 30.2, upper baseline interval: 29.1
